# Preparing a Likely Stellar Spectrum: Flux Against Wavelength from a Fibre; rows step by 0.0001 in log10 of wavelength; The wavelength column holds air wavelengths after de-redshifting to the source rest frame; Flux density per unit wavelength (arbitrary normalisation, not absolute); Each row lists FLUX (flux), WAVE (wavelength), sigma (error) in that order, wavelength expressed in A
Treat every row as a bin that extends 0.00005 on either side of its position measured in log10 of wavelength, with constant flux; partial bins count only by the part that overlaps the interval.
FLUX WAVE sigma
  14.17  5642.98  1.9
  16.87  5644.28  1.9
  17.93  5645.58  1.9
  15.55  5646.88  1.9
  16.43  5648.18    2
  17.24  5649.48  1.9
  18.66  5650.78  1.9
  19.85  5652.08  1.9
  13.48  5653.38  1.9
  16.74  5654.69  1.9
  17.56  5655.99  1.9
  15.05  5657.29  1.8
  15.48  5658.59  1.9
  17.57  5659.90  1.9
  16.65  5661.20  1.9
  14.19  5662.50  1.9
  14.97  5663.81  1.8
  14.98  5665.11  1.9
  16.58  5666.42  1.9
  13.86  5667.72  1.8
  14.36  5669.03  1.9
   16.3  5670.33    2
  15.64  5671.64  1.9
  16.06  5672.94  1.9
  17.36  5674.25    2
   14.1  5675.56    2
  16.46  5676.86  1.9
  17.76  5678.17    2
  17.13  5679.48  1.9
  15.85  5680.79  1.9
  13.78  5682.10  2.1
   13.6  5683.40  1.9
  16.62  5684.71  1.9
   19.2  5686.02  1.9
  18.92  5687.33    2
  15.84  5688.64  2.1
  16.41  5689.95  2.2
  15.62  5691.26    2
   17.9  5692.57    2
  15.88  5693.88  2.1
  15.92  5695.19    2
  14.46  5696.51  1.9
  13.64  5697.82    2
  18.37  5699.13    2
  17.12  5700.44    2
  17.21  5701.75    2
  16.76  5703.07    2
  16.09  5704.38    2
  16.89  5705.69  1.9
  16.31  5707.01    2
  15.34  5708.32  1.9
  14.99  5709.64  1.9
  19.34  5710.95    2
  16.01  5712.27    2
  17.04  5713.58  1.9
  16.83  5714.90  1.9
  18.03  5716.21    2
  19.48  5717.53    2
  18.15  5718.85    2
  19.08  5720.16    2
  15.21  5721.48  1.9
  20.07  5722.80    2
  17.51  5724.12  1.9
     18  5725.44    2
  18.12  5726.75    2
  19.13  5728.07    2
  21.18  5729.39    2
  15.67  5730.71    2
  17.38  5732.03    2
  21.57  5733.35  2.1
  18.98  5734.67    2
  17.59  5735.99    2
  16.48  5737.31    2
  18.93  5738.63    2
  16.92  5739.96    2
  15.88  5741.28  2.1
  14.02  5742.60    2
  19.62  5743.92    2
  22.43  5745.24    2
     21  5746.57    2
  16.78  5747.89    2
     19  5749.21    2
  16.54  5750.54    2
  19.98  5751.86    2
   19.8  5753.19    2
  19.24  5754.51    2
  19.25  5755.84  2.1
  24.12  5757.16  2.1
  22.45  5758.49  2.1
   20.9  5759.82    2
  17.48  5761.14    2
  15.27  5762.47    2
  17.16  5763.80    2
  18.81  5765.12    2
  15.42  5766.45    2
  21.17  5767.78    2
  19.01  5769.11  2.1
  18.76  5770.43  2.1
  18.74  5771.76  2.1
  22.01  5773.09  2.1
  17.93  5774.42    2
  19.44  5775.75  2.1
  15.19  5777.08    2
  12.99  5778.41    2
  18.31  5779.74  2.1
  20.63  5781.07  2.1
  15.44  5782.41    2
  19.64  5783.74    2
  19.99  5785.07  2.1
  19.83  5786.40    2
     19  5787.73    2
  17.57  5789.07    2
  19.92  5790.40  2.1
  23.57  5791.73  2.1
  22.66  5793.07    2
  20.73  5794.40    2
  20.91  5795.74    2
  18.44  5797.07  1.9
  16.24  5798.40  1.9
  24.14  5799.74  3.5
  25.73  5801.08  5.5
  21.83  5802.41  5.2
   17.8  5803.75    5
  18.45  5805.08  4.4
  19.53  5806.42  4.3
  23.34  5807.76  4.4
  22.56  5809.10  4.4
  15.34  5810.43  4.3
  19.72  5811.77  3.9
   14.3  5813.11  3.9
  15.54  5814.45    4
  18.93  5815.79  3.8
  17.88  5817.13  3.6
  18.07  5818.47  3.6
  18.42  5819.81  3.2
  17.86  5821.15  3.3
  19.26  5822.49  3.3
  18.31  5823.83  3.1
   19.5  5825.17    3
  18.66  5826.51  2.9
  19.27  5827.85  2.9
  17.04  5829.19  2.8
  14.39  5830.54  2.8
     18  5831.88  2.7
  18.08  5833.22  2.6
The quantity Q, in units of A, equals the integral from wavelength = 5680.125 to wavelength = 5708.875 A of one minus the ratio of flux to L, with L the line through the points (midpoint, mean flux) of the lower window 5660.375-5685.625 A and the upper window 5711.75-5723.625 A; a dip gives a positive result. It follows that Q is 0.7 A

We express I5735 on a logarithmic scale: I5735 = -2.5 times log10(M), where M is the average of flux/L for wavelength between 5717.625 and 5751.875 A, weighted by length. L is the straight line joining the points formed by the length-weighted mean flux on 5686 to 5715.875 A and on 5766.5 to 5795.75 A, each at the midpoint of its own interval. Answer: -0.04 mag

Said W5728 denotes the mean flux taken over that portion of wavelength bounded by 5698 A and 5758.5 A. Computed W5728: 18.1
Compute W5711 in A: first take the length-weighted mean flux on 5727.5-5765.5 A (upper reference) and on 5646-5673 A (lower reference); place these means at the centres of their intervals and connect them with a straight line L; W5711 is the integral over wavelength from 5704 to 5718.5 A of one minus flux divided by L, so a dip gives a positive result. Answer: 0.6 A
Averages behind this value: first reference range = 16.1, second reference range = 18.7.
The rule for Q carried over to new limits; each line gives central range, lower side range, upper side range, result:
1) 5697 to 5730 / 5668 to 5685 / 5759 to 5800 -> -1.1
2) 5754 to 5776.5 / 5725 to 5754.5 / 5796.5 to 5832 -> -0.8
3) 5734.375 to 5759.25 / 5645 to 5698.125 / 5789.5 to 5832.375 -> -1.5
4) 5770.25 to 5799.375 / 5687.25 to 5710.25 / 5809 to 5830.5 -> -2.7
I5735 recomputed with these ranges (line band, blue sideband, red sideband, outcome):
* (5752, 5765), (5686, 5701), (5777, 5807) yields -0.06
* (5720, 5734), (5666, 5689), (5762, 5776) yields -0.06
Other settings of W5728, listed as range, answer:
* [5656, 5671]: 15.5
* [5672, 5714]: 16.4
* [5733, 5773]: 18.8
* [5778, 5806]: 19.8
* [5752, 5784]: 18.7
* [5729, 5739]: 18.4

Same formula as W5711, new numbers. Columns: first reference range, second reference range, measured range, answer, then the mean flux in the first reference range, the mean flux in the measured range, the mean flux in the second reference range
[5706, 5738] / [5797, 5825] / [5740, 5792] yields -0.9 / 17.8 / 18.8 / 19.1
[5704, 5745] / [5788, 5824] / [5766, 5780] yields 0.5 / 17.7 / 18.1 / 19.5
